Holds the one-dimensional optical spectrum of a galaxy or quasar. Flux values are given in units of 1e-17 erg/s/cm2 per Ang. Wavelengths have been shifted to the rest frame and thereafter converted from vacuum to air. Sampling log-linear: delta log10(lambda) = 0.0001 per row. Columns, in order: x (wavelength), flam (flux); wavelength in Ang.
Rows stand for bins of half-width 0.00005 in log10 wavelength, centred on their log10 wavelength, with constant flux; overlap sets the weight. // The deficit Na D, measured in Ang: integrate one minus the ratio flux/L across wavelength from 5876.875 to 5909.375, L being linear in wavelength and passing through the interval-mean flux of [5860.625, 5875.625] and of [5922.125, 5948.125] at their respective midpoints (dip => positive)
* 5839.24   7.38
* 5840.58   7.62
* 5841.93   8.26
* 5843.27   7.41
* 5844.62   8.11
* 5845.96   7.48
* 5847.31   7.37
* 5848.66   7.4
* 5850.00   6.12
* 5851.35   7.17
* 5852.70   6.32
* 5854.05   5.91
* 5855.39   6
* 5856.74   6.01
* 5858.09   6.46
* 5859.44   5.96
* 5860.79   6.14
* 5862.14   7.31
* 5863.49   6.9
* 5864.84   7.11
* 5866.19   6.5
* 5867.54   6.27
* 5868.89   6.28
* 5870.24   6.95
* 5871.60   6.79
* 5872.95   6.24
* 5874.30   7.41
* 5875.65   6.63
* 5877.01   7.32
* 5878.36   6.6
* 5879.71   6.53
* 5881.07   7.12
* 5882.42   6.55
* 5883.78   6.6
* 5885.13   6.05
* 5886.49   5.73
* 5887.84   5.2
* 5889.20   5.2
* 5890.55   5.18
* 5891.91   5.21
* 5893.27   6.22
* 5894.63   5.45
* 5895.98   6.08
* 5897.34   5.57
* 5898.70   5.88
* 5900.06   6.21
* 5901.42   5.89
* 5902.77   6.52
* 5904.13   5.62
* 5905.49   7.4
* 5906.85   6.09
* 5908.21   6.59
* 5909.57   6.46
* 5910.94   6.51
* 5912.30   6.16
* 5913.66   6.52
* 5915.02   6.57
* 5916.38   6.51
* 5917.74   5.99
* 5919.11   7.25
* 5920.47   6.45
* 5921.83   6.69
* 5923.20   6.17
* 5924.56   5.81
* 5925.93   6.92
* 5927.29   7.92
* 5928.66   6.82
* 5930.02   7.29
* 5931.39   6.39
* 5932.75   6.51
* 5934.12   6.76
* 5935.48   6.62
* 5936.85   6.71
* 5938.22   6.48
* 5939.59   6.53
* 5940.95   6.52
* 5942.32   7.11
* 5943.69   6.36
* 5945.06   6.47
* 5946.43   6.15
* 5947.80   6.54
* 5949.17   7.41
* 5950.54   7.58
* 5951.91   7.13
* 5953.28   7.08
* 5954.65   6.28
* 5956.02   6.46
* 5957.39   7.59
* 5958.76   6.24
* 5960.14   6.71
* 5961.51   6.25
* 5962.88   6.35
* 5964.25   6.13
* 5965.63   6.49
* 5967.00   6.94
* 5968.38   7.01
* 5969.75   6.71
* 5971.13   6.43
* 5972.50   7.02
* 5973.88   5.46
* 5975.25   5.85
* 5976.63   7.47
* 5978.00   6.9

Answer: 2.90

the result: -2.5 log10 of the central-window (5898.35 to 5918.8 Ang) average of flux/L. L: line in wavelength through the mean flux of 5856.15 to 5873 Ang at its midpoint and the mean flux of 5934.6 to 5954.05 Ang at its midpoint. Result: 0.05 mag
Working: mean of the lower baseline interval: 6.54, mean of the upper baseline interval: 6.76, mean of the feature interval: 6.35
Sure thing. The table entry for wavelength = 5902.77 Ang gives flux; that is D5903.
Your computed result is 6.52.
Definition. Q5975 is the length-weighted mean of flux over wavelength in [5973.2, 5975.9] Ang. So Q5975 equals 5.66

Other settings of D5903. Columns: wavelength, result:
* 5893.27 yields 6.22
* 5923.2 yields 6.17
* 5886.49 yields 5.73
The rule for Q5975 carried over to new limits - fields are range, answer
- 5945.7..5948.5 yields 6.35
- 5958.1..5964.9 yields 6.34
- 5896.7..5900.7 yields 5.88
